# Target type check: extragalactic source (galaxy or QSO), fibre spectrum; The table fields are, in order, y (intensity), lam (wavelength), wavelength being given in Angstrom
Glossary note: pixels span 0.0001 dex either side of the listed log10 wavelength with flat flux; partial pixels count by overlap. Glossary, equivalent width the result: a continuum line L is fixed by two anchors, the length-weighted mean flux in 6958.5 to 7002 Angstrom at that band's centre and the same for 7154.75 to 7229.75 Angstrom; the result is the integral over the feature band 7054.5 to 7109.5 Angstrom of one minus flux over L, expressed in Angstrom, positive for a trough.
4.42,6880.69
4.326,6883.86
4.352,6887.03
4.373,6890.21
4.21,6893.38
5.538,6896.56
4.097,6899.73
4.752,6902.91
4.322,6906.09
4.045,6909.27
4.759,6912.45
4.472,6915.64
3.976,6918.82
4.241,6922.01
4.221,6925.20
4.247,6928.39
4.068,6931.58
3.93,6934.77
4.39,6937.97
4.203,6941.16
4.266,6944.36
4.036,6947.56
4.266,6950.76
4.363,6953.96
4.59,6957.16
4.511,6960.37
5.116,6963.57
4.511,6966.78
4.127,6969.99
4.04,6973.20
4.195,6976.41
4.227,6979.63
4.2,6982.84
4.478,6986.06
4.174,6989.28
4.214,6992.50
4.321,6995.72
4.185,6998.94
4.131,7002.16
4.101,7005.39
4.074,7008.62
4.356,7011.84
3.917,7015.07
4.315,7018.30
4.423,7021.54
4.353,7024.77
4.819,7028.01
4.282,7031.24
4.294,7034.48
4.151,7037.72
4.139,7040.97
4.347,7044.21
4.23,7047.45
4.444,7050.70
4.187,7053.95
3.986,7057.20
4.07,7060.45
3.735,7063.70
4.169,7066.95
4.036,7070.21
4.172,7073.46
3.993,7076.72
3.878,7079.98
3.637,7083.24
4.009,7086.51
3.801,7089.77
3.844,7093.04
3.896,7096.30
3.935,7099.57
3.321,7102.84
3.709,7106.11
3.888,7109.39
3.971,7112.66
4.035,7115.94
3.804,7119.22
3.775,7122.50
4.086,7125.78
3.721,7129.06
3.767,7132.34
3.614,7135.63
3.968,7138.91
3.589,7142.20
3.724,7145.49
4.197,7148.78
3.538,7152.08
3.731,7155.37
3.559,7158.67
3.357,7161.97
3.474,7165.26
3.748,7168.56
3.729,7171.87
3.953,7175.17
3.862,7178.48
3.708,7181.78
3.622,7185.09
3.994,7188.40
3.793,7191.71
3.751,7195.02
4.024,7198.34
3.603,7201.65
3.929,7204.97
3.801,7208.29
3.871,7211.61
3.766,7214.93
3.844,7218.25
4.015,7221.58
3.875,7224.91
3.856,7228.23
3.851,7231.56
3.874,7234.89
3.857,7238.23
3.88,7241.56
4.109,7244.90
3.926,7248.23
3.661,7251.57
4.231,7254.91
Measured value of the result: 2.3 Angstrom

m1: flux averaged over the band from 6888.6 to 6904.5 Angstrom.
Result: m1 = 4.59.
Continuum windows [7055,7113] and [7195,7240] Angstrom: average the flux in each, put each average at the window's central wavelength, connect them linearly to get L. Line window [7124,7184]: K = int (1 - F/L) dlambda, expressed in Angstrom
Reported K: 2.1 Angstrom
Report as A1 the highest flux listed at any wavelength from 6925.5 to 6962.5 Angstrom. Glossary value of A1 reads 4.59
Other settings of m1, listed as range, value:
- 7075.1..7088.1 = 3.88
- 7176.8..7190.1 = 3.8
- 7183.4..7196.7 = 3.79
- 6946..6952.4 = 4.15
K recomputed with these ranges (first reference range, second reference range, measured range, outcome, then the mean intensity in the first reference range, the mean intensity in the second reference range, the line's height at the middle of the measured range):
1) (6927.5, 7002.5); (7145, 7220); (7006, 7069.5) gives -1.7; 4.29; 3.77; 4.11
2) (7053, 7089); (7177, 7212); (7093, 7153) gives 1.5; 3.98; 3.81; 3.91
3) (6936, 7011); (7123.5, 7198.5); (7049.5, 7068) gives -0.2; 4.29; 3.76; 4.05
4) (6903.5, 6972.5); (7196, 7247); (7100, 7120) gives 1.3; 4.32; 3.88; 4.05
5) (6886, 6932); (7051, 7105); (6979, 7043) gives -2.3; 4.39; 3.93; 4.11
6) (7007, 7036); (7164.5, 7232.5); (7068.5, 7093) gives 1.3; 4.32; 3.82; 4.15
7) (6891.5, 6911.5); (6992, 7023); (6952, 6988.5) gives -0.7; 4.5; 4.2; 4.31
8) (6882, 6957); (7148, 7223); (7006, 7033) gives -1.2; 4.33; 3.77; 4.12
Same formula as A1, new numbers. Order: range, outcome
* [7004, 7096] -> 4.819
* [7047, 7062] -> 4.444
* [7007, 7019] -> 4.356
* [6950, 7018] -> 5.116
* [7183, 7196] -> 3.994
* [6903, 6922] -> 4.759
